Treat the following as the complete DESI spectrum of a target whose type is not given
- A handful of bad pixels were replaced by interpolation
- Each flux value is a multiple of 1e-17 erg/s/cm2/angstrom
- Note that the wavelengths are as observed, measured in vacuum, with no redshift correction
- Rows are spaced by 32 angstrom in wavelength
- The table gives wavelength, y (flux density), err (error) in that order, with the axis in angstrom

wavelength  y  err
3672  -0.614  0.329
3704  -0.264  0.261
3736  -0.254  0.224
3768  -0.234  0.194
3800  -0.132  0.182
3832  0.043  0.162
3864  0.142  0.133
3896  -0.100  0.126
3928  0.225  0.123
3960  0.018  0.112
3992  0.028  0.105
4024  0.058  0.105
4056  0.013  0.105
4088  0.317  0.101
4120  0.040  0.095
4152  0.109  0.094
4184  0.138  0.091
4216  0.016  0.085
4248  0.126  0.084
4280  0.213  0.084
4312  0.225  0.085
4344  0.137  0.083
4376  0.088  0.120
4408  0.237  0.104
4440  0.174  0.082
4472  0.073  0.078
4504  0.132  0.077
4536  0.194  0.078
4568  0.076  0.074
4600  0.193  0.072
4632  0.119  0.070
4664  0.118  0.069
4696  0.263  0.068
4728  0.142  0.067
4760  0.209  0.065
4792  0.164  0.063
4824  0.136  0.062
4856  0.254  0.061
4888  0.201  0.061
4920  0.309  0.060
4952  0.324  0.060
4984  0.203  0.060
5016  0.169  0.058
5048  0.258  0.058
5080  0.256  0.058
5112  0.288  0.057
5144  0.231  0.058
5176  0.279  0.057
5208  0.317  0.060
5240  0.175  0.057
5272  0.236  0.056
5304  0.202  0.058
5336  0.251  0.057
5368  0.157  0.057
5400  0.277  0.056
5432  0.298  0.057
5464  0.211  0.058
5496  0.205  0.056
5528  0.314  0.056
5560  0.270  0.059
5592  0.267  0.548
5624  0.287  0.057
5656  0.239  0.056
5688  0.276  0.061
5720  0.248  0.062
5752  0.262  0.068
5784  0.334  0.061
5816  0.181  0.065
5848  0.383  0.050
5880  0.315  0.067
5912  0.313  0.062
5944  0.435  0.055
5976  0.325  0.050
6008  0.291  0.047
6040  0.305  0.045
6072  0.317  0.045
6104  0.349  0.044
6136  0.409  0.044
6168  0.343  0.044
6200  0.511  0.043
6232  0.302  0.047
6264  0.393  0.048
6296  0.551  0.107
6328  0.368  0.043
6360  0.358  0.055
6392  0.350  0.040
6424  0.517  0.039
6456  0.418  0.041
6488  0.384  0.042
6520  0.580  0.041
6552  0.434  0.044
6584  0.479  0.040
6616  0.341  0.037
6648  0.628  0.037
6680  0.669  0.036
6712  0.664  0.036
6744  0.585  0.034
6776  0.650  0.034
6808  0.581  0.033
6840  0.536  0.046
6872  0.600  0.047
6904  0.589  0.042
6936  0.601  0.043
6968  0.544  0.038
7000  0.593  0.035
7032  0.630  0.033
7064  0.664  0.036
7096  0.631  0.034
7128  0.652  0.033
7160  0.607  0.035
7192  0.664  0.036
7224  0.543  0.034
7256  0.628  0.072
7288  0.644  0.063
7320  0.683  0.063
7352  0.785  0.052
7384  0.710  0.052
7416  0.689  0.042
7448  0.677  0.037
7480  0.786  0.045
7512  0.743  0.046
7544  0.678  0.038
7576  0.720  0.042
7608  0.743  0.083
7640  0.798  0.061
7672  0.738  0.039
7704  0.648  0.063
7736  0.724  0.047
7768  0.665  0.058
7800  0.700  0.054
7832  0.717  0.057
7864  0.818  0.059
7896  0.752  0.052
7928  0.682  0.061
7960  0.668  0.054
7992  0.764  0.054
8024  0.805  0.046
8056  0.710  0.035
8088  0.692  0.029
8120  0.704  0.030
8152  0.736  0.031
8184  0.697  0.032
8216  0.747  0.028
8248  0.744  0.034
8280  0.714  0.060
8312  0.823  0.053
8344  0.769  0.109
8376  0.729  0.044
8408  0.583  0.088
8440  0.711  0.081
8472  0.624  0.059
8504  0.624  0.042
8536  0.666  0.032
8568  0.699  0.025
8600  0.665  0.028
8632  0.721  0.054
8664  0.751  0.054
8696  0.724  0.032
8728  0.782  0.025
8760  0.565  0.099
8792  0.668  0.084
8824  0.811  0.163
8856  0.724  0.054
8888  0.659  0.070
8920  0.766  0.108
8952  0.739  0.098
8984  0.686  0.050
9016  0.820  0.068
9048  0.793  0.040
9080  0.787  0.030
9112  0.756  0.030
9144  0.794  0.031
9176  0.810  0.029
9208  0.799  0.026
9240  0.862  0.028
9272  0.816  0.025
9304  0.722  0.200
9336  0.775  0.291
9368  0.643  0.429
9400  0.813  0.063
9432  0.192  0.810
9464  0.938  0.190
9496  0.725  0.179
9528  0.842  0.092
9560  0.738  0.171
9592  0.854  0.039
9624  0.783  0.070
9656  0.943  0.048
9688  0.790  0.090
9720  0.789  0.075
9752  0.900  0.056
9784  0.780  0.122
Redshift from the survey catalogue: 0.66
